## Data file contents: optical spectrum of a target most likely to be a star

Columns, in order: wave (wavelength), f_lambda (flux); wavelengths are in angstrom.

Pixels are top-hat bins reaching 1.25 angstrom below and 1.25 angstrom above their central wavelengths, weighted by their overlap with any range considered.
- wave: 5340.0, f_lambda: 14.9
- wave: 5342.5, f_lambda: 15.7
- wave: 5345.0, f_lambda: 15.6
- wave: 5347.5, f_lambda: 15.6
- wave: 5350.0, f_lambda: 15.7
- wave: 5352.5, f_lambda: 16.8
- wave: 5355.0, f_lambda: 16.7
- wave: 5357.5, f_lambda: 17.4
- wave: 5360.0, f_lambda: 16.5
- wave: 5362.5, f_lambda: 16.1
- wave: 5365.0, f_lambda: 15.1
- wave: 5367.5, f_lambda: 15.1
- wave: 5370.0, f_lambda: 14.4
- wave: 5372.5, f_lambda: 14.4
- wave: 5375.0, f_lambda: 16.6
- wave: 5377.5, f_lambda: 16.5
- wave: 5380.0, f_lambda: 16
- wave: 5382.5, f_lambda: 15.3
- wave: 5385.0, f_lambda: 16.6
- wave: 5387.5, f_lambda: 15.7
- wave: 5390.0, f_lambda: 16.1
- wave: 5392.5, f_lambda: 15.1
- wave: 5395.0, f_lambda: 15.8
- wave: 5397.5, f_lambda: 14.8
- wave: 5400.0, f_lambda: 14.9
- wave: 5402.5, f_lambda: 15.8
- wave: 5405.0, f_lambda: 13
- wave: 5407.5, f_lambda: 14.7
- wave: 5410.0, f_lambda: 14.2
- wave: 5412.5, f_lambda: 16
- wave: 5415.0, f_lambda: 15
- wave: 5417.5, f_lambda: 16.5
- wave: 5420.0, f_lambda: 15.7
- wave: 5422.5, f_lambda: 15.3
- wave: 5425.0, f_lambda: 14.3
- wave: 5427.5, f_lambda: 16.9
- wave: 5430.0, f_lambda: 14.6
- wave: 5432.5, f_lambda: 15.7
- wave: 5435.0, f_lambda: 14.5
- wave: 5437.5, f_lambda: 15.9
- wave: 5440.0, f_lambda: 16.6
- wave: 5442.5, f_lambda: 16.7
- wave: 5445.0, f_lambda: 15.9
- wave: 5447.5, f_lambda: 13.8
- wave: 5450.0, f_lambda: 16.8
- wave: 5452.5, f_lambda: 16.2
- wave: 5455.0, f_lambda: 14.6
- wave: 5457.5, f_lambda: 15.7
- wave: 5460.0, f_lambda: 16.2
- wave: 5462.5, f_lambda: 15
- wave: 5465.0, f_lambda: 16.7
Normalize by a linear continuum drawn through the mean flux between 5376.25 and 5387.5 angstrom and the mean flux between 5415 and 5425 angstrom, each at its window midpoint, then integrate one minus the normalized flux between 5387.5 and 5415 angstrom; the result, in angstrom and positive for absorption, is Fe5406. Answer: 1.3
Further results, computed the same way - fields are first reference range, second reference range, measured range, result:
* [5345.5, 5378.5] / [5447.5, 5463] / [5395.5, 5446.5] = 1.2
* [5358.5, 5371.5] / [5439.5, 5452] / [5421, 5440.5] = 0.5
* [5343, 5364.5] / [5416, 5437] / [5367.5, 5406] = 1.2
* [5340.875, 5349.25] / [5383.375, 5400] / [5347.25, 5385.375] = -0.8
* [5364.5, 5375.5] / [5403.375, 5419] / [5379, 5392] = -0.8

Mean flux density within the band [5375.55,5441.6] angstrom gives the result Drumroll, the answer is 15.5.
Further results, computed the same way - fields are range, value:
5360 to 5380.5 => 15.6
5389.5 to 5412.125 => 14.9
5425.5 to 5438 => 15.4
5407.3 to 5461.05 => 15.6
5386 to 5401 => 15.4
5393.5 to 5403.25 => 15.3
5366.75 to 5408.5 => 15.3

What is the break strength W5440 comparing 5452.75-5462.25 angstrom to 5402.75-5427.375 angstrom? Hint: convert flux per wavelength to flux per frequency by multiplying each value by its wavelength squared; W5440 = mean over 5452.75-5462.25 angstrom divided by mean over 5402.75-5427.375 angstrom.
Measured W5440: 1.04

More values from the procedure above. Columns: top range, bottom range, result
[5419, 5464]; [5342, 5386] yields 1.01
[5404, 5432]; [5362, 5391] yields 0.98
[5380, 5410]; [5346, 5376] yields 0.97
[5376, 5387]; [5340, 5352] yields 1.04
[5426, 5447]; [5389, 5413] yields 1.06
